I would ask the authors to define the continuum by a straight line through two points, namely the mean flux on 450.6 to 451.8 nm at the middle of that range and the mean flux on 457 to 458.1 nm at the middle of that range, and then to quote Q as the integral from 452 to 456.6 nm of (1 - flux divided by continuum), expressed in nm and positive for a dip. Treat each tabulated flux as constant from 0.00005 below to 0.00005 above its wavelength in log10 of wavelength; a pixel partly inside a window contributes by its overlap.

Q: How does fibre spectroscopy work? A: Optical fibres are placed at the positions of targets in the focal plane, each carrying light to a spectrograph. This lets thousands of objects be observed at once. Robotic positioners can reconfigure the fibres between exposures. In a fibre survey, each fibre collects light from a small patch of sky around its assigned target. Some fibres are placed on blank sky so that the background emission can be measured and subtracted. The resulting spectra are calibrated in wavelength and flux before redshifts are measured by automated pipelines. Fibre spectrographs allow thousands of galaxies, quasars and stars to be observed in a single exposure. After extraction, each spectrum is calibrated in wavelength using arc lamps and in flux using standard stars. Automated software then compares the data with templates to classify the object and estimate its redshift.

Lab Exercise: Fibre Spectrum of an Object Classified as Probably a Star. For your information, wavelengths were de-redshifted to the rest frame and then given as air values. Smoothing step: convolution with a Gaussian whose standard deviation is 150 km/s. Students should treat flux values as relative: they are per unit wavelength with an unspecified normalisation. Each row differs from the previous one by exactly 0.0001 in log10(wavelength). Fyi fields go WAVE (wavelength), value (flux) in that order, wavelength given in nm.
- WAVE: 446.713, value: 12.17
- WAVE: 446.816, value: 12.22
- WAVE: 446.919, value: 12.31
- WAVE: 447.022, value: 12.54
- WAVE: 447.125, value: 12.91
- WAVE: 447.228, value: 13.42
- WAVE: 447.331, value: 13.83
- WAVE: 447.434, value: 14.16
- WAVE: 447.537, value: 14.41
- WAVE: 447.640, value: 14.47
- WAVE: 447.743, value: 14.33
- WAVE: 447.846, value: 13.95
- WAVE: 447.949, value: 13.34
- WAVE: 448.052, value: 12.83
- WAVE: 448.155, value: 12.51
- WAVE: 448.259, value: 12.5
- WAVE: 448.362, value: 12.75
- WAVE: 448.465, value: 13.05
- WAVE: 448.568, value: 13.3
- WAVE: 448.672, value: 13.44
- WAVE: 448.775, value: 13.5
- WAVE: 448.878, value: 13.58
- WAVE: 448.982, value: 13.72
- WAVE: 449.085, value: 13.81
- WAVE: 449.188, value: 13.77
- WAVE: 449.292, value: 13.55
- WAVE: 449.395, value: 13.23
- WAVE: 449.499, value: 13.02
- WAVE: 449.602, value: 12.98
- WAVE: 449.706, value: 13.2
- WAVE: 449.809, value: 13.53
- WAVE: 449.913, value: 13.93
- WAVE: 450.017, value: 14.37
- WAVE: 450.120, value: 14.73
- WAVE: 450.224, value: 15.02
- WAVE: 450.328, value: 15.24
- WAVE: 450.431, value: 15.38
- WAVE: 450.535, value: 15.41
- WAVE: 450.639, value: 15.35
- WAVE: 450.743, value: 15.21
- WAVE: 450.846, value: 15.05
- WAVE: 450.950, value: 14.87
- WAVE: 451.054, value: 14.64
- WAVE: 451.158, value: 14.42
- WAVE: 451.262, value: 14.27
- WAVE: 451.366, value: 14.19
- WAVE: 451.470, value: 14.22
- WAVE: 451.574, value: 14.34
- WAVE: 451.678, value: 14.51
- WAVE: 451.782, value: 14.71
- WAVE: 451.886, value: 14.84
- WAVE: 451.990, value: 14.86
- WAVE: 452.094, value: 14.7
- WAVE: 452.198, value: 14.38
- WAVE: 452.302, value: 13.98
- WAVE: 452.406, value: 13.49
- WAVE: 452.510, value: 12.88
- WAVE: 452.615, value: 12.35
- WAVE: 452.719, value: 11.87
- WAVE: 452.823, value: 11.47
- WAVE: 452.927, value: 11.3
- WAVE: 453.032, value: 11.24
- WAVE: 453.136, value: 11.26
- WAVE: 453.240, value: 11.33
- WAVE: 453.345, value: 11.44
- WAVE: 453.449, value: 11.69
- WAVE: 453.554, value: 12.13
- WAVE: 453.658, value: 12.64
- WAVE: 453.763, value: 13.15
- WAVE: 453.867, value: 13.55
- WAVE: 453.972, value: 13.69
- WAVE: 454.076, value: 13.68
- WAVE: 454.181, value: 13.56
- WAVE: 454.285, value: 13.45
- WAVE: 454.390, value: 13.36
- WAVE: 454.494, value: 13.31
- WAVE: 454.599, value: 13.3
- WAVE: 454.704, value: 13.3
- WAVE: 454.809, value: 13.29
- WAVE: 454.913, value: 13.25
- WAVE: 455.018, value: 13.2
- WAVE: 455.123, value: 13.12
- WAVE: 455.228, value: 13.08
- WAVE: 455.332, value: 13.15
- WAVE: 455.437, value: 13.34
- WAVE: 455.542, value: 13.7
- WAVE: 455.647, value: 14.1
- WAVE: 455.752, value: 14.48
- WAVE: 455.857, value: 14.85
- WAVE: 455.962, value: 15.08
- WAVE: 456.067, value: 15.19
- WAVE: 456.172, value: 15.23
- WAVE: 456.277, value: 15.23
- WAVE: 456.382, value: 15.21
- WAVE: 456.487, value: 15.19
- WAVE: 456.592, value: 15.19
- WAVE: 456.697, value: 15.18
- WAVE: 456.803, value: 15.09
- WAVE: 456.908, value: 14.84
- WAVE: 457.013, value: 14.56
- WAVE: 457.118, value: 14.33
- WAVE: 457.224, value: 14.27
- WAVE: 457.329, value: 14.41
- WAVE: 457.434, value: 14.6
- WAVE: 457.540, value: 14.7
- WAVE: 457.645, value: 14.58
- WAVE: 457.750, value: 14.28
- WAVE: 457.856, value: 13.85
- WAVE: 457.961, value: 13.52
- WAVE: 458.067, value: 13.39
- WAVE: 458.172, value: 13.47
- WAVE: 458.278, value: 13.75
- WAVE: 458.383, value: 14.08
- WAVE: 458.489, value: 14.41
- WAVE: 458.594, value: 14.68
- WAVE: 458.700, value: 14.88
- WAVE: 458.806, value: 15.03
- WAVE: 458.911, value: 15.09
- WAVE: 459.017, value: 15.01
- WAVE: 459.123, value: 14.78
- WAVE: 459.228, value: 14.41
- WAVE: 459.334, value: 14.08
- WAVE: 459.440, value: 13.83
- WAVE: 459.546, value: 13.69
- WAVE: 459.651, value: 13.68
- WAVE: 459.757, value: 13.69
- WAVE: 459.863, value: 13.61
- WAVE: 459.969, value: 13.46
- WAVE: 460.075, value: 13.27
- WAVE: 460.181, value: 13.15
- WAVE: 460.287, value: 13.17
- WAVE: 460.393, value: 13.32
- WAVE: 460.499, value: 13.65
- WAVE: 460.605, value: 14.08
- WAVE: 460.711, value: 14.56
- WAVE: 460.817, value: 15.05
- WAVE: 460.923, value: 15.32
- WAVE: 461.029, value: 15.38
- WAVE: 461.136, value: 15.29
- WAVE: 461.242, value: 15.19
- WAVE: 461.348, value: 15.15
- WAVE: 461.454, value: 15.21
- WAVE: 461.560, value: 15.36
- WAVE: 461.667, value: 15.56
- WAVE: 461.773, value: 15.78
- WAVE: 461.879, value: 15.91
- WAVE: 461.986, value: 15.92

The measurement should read 0.34 nm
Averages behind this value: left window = 14.6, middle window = 13.4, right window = 14.2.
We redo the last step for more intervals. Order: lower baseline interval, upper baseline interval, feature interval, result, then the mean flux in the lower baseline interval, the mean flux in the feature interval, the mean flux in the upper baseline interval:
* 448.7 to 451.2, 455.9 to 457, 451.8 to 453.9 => 0.27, 14.2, 12.8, 15.1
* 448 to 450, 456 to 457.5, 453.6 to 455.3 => 0.13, 13.3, 13.3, 14.9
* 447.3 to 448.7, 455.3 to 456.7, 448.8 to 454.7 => 0.17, 13.5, 13.6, 14.7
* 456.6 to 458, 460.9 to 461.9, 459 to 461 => 0.15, 14.5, 14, 15.4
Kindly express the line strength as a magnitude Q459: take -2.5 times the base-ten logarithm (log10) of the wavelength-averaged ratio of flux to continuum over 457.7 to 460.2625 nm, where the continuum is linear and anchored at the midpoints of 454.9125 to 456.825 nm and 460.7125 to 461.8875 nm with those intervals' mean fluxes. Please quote 0.07 mag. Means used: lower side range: 14.4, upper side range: 15.3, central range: 14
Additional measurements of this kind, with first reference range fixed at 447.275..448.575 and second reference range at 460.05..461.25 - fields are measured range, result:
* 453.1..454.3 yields 0.101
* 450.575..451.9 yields -0.073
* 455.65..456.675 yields -0.077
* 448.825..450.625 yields -0.034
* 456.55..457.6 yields -0.049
